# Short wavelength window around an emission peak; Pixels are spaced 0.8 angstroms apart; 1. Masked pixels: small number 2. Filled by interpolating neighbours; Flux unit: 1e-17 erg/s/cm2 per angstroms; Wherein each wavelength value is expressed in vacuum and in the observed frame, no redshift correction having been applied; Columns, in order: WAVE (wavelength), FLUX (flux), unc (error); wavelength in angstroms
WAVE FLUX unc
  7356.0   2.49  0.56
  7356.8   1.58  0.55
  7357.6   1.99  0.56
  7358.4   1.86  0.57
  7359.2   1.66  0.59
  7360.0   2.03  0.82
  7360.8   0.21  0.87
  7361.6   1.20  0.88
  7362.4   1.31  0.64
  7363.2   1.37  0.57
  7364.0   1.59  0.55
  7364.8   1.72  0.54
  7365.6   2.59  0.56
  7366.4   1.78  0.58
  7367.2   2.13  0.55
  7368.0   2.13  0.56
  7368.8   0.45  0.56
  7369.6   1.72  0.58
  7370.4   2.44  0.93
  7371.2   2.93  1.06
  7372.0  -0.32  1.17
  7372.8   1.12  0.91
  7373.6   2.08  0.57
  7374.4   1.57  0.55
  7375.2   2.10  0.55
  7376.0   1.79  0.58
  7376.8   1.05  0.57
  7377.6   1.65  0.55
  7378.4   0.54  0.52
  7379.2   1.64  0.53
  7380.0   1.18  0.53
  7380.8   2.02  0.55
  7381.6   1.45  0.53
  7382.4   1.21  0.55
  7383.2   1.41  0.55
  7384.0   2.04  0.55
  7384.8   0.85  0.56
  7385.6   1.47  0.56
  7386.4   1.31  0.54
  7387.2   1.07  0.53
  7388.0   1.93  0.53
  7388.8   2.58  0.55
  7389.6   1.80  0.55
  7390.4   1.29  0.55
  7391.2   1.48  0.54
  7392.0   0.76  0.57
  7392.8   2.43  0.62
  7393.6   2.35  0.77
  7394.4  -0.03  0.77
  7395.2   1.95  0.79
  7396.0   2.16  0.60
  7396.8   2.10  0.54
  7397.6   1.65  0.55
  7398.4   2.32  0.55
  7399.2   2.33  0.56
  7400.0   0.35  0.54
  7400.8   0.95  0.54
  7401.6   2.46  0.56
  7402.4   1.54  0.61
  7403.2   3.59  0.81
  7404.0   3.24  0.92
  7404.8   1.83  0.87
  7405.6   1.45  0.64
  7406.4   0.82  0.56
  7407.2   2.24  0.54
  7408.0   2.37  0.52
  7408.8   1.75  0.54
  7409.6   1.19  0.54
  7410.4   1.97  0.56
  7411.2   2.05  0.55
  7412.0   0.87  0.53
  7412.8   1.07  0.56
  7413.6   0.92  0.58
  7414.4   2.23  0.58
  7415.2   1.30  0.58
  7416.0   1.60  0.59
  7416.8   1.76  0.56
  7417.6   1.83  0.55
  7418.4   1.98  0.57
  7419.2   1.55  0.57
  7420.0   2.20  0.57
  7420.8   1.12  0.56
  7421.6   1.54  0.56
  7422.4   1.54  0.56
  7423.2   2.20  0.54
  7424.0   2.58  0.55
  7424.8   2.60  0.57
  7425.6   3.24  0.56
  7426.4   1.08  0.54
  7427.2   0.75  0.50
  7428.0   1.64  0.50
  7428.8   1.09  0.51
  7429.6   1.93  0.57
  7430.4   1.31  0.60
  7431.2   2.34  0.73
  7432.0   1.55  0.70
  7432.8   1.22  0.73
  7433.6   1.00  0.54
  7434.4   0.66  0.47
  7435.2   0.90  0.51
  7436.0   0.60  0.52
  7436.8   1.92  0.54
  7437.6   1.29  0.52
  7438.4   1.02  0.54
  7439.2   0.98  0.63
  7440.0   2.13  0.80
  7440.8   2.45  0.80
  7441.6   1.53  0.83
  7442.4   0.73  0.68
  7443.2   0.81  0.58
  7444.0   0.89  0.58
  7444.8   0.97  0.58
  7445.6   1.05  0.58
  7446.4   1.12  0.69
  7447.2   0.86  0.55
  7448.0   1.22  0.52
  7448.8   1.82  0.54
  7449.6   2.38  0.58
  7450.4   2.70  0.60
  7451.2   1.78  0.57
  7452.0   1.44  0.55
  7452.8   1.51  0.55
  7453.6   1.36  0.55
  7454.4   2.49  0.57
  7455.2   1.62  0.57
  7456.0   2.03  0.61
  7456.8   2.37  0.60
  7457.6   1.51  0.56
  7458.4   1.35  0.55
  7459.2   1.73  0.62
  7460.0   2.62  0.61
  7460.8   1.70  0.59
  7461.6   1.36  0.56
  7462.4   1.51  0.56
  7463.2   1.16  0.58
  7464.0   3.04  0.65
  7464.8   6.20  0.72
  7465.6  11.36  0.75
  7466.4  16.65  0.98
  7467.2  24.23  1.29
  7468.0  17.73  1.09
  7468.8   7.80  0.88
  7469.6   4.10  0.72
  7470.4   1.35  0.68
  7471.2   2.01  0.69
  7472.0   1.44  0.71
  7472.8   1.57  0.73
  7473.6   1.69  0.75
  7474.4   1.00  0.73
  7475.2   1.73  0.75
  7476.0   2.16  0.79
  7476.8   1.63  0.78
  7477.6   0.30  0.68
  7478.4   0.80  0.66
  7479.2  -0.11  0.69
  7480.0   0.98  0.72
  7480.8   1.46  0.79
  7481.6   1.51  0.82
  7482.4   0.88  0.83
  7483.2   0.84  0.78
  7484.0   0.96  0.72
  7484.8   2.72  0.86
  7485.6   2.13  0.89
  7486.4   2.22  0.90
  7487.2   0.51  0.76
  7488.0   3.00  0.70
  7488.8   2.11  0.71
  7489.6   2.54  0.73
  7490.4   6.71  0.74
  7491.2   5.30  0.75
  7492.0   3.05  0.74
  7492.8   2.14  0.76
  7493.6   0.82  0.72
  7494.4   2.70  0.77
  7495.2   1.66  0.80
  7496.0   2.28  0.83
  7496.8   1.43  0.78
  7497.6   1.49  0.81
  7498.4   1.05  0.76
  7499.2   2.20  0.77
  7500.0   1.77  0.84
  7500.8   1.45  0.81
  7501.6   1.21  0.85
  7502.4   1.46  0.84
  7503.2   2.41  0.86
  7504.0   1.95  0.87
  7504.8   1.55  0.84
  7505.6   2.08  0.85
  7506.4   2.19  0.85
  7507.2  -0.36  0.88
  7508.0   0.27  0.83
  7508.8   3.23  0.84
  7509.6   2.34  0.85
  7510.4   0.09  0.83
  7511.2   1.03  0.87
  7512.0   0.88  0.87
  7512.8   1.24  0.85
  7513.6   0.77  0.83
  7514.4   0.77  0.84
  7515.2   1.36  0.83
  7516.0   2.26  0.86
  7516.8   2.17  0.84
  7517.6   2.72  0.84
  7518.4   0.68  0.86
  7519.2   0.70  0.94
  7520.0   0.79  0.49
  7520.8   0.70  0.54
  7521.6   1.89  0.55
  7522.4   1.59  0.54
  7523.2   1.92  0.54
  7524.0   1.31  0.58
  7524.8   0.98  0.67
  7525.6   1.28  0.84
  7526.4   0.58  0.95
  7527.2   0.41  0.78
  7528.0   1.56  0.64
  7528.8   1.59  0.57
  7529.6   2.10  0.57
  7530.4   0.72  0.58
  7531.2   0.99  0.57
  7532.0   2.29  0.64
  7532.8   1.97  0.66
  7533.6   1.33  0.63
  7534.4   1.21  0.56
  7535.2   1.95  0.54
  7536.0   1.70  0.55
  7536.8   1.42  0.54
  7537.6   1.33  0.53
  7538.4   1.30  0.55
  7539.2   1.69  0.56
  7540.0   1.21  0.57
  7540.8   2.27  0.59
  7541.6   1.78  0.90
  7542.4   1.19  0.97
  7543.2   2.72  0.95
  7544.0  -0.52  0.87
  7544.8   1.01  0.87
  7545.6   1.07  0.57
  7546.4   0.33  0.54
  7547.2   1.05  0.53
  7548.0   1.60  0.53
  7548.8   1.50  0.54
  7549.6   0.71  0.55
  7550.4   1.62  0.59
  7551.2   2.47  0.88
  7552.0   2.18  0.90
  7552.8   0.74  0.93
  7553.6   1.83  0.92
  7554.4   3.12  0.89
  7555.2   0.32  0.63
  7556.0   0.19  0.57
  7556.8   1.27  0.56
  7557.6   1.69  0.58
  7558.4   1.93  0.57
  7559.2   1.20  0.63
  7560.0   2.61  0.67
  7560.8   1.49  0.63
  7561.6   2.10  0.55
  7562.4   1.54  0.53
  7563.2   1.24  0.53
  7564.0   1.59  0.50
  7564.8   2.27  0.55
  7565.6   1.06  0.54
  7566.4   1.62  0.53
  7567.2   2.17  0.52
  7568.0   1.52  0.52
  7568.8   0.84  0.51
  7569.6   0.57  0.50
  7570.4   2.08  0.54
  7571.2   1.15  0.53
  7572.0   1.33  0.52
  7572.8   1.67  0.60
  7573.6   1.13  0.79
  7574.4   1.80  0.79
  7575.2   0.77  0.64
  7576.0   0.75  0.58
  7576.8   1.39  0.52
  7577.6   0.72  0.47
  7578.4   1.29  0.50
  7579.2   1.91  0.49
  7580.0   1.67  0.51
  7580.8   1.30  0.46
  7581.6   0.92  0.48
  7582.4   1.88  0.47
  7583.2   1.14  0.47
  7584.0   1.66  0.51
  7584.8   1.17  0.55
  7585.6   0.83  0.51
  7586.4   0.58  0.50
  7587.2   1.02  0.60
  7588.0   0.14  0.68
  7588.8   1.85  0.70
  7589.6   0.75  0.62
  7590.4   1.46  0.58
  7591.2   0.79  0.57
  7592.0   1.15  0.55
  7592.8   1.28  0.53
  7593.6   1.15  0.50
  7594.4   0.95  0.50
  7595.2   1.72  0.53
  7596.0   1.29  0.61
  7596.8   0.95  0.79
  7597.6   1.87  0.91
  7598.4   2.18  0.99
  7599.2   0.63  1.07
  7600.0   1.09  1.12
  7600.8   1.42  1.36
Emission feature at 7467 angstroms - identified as H-alpha 6563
